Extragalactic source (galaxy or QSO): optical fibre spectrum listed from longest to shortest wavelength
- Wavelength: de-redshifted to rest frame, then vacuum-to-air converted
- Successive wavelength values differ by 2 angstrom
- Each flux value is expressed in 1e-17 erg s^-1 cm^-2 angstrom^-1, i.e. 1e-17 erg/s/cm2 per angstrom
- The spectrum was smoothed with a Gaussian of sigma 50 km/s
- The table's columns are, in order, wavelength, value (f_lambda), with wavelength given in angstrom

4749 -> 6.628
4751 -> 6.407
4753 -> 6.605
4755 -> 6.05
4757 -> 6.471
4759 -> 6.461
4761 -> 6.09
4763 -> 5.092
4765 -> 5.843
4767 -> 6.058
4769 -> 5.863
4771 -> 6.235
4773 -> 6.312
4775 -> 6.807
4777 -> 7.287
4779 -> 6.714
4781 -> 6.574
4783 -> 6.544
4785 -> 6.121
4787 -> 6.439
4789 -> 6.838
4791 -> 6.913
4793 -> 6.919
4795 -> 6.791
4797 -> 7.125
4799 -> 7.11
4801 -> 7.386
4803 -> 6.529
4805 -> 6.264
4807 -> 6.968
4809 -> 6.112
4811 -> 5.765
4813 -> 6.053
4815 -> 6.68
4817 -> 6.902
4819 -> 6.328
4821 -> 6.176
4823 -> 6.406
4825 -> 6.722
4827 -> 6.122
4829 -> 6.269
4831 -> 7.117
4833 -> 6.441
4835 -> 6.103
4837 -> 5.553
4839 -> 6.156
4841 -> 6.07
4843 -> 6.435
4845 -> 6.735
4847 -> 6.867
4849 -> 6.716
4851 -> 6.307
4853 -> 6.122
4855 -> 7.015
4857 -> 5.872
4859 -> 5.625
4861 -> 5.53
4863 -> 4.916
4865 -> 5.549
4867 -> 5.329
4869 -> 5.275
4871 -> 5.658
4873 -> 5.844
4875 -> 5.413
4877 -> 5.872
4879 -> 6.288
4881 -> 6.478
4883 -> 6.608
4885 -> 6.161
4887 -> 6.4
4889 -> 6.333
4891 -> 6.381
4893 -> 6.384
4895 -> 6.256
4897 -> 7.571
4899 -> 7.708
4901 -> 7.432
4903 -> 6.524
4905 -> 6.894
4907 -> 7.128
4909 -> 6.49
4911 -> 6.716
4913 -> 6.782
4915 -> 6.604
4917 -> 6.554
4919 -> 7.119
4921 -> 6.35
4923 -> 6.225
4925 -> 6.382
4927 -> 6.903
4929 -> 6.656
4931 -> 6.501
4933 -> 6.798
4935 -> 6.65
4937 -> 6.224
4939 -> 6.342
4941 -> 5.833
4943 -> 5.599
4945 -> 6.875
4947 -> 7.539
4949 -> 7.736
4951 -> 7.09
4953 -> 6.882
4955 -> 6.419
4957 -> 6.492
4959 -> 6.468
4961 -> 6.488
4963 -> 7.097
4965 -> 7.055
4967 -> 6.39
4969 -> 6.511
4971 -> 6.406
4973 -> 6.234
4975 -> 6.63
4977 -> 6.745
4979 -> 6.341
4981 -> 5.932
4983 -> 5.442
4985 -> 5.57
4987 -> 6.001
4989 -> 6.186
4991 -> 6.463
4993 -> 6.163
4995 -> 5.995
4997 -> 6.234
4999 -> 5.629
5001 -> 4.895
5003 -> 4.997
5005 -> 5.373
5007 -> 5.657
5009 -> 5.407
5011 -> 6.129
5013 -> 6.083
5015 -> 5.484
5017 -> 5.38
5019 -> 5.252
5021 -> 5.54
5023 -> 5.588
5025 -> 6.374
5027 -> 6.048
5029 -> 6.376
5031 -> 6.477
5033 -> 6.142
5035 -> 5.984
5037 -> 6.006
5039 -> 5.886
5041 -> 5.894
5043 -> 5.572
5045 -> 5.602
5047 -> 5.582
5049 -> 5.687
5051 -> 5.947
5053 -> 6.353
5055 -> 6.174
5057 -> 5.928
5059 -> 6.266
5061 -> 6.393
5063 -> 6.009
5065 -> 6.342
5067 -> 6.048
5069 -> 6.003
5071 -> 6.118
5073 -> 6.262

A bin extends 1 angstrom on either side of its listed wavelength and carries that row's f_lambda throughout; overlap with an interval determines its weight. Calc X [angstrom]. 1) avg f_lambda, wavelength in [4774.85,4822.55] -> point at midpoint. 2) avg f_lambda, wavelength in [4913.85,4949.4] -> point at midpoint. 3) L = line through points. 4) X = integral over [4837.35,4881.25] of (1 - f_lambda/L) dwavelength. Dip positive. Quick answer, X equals 4.1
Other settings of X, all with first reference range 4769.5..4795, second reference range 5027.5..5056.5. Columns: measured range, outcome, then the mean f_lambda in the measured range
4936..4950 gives -0.82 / 6.59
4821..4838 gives 0.47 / 6.33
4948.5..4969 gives -1.94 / 6.77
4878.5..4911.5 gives -1.82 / 6.7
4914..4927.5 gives -0.64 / 6.58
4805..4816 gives 0.42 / 6.31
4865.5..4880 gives 1.67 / 5.66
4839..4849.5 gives -0.07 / 6.52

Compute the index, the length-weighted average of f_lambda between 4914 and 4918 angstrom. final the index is 6.58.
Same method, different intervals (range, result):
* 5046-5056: 5.95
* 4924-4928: 6.64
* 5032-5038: 6.04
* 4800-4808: 6.79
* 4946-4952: 7.46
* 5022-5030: 6.1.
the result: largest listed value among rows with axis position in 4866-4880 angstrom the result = 6.288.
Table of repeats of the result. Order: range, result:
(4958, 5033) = 7.097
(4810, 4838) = 7.117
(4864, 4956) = 7.736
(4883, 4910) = 7.708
